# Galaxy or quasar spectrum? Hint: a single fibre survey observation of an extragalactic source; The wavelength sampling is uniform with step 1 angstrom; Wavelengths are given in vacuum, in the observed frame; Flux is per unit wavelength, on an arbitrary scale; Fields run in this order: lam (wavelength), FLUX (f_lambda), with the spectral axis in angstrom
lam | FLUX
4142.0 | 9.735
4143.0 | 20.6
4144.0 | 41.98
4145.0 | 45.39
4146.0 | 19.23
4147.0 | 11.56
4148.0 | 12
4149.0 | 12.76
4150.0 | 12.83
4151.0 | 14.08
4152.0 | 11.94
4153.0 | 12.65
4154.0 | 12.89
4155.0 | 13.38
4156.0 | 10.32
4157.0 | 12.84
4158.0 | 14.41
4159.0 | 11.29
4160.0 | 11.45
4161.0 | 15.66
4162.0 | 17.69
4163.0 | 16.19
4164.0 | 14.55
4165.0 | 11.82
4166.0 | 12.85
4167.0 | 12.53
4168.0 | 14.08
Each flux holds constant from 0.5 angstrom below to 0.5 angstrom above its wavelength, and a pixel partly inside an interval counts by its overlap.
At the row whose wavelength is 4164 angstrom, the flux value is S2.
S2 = 14.55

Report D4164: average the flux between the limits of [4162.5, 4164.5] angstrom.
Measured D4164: 15.4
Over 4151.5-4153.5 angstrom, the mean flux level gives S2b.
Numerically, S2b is 12.3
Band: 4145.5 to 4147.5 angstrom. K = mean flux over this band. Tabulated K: 15.4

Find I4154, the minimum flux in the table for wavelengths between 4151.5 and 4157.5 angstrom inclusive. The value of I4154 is 10.32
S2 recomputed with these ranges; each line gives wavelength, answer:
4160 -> 11.45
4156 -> 10.32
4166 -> 12.85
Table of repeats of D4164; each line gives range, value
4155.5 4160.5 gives 12.1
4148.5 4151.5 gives 13.2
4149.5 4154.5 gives 12.9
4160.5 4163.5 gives 16.5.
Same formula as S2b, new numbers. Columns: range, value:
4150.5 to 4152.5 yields 13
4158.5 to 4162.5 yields 14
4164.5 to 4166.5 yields 12.3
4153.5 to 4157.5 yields 12.4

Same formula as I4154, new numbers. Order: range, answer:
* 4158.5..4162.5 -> 11.29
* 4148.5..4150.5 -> 12.76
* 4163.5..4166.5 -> 11.82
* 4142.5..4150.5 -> 11.56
